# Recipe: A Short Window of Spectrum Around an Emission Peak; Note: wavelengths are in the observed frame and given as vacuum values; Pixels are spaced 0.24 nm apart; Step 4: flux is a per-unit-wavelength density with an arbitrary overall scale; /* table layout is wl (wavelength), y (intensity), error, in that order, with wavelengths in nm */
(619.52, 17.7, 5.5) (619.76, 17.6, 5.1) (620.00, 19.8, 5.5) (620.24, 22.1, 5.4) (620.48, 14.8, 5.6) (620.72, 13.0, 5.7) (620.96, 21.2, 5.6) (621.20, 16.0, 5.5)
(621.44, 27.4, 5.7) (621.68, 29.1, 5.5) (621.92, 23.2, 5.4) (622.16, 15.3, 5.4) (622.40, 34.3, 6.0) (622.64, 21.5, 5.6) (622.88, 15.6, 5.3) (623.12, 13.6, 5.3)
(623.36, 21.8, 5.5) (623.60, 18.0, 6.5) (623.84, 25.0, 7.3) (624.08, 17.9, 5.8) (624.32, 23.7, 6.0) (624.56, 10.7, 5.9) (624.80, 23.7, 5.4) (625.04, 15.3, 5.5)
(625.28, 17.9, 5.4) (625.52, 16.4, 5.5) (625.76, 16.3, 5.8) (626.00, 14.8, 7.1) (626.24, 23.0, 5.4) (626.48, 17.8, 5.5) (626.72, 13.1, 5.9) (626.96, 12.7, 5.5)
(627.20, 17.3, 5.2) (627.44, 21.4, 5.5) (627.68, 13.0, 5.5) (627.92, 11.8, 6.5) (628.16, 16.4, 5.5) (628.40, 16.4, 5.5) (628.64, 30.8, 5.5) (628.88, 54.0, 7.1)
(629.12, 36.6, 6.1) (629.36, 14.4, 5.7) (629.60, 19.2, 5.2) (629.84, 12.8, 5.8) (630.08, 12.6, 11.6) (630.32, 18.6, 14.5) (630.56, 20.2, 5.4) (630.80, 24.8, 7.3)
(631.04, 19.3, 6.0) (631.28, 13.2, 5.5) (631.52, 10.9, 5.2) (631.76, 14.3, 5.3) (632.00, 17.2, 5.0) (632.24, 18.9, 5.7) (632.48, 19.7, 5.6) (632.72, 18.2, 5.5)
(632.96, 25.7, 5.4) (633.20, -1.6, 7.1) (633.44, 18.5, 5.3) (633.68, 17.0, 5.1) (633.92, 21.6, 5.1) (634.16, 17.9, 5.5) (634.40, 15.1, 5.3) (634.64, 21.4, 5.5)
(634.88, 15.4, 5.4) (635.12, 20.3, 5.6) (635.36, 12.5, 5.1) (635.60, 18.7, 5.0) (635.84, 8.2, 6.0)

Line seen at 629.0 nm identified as H-beta 4861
